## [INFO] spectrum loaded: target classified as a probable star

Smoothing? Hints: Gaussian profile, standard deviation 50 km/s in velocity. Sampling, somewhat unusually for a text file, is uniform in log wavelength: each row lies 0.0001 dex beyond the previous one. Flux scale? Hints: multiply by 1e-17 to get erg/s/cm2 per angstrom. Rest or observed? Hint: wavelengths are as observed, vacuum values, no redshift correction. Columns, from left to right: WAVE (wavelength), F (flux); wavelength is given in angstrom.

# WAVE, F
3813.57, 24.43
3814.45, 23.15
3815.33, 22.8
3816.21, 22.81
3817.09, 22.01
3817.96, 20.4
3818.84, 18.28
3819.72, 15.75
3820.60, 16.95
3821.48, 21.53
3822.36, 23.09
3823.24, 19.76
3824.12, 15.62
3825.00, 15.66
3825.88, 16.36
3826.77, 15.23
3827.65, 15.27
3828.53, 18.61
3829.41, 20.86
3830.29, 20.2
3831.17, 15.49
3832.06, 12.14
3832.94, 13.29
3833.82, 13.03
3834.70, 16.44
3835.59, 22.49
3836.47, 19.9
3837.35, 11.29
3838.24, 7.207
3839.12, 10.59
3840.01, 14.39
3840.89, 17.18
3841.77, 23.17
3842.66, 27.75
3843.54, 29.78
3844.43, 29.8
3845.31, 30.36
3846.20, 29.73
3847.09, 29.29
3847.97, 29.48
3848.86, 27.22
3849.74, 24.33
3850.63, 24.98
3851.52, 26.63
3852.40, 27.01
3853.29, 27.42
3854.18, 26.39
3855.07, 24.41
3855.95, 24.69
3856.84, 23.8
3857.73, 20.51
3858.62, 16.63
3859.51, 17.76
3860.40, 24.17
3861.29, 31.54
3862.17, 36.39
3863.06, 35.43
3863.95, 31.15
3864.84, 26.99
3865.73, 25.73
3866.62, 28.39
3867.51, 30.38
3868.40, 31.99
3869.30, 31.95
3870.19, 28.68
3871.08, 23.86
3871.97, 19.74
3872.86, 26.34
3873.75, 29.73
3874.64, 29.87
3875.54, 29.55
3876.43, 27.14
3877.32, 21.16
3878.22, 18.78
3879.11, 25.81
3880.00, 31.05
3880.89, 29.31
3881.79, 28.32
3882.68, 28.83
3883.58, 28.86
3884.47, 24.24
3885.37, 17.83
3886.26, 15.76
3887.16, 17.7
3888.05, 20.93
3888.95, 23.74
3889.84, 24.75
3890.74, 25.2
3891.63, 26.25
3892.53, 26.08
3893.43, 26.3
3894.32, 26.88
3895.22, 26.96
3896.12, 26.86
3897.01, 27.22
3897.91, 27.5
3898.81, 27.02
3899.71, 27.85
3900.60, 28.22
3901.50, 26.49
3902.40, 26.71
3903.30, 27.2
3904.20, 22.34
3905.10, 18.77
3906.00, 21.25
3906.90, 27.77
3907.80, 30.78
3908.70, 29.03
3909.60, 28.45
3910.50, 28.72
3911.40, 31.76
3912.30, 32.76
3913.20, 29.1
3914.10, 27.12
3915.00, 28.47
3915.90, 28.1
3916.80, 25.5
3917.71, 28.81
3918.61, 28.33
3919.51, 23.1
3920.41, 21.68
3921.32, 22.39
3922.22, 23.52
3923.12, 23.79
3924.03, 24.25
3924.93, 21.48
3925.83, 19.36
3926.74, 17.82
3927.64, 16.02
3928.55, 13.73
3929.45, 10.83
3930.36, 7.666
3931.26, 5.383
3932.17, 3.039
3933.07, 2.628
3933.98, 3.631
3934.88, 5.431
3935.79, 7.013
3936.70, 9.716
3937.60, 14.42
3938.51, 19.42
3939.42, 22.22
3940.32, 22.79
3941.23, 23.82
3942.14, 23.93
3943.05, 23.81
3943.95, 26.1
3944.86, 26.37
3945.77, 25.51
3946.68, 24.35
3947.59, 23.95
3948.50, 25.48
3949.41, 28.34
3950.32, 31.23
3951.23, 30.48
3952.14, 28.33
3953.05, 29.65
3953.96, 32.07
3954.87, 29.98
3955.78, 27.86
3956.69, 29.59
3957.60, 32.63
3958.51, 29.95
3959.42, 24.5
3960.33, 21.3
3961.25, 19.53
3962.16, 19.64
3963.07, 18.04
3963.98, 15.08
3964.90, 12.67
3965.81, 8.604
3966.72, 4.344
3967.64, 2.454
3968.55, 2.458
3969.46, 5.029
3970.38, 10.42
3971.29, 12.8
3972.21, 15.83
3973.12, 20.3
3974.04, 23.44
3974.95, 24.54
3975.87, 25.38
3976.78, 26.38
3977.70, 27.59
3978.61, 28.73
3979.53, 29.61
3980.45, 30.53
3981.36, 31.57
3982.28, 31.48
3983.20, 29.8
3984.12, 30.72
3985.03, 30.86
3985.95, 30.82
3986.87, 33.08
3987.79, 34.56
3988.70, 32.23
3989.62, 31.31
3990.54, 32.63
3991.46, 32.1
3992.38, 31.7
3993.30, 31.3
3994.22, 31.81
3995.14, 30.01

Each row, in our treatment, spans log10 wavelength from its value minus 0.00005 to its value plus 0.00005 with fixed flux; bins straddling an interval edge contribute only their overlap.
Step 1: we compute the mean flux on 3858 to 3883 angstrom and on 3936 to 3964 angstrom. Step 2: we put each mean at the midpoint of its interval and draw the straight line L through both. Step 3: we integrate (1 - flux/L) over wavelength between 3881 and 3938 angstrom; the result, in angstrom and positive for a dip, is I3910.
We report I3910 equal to 8.4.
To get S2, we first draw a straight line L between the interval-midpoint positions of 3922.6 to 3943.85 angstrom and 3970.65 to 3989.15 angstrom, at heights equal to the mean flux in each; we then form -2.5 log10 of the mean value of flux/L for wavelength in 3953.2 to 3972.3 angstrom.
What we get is 0.22 mag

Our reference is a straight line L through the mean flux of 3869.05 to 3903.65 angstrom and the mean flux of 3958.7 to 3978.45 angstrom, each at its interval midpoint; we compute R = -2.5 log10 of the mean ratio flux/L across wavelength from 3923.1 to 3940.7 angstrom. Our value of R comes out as 0.49 mag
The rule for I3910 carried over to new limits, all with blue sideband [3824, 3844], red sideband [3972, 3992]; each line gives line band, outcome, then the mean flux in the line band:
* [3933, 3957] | 3.4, 22.4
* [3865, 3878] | -4.7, 27.3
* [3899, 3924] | -3.5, 26.6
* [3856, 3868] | -4.6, 26.8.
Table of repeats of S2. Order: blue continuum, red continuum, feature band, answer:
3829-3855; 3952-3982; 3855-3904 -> -0.21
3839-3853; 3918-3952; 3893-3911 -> -0.23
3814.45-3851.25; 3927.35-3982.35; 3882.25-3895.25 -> -0.20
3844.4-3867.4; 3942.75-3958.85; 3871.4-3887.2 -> 0.09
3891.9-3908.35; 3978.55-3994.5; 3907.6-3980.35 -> 0.33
